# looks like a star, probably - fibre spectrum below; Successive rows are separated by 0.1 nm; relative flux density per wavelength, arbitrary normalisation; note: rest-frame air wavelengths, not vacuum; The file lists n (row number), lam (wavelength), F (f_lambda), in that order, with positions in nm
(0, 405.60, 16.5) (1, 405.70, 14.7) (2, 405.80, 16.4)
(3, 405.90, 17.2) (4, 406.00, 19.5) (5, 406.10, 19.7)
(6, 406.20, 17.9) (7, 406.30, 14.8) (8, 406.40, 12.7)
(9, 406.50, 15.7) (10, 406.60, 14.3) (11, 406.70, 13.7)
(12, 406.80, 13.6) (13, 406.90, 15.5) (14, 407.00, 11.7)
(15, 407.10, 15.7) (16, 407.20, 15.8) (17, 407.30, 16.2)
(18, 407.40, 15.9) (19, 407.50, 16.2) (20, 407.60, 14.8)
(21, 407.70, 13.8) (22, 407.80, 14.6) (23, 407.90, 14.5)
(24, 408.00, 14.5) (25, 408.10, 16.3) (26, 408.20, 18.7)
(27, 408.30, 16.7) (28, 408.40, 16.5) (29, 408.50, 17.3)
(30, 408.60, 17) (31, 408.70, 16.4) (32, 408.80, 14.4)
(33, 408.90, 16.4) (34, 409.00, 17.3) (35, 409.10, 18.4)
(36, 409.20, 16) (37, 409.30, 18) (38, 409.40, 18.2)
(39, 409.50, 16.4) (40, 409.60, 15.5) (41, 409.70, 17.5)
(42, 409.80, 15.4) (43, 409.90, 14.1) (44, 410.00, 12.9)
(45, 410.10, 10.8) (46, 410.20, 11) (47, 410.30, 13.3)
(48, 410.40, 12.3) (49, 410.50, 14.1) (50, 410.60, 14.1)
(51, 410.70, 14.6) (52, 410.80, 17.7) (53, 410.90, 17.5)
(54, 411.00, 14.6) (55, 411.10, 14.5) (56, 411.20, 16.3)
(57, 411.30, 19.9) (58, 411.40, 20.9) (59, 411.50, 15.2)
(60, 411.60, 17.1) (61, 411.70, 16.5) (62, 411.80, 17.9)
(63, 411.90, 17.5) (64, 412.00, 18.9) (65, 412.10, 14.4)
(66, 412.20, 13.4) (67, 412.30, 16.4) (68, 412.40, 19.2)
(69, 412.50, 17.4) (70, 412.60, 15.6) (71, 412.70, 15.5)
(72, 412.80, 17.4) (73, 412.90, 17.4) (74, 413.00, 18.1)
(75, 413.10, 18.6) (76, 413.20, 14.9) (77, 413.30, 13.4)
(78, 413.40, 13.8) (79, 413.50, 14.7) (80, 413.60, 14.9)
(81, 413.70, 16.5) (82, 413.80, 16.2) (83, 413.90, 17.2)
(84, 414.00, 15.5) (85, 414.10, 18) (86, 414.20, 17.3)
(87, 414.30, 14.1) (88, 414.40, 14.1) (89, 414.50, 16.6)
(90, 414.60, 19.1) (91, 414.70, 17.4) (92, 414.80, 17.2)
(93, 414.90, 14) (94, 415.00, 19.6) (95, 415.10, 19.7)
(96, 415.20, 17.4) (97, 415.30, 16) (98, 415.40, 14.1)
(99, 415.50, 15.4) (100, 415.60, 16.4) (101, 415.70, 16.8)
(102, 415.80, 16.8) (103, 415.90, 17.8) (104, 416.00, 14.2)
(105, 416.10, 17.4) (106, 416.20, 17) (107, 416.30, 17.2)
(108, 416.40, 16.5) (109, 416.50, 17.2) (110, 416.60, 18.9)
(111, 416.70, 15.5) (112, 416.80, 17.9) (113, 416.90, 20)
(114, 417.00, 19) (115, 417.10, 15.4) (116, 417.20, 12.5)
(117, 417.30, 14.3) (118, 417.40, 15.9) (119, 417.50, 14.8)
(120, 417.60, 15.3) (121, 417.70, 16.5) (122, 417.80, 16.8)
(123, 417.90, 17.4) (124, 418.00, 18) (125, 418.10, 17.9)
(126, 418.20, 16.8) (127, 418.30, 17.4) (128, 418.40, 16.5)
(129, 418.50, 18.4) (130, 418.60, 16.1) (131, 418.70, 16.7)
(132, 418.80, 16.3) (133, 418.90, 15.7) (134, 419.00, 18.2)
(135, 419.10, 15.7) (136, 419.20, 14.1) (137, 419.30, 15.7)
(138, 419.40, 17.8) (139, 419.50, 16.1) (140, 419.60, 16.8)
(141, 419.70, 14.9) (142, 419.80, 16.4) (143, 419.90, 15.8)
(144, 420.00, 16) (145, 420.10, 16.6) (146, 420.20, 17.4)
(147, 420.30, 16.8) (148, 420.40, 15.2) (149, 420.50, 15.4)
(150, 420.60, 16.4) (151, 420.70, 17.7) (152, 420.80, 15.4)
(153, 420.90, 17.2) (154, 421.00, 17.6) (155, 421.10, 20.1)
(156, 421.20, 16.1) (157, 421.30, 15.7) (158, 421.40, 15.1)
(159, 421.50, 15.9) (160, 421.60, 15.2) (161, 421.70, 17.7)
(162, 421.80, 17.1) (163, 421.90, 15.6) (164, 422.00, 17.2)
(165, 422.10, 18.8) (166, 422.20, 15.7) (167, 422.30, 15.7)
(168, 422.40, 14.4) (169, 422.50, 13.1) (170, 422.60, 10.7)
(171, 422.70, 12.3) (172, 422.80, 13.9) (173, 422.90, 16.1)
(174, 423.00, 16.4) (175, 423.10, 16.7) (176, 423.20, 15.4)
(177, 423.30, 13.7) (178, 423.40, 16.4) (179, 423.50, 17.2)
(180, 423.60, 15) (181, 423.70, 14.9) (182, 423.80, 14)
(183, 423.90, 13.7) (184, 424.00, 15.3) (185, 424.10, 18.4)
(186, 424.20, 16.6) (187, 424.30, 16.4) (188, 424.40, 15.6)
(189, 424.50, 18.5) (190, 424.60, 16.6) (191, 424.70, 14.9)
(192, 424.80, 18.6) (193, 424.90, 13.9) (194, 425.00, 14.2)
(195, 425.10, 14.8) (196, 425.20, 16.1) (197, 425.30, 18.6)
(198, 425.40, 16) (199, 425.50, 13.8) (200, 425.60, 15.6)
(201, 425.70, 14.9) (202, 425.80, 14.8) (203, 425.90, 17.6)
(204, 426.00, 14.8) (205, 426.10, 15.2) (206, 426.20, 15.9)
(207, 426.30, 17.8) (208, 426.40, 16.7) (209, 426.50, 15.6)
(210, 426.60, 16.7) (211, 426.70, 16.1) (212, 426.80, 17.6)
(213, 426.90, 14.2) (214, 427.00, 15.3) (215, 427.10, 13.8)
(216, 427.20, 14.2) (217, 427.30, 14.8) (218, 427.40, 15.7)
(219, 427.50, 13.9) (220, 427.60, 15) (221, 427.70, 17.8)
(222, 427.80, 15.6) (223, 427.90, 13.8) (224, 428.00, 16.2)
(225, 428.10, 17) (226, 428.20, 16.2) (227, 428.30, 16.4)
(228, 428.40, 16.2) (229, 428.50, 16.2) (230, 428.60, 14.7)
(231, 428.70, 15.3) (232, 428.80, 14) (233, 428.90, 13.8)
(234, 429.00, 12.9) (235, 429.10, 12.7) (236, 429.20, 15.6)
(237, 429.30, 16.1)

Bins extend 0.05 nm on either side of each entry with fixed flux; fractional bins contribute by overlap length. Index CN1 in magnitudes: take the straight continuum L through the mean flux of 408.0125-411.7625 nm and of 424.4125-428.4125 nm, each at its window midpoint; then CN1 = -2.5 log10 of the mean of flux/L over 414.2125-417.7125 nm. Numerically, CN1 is -0.04 mag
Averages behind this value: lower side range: 15.9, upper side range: 15.8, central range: 16.5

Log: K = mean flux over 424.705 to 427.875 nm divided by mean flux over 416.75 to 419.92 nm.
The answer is 0.9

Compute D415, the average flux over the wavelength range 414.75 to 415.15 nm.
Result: 17.6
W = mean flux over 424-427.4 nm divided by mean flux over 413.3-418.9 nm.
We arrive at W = 1.0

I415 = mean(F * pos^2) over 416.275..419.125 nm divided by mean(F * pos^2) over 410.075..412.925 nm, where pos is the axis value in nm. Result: 1.08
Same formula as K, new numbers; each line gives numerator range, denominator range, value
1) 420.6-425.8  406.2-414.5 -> 1.00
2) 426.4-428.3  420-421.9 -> 0.94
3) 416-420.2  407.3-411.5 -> 1.05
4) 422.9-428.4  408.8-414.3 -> 0.98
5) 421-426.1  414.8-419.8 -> 0.95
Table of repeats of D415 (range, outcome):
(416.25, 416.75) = 17.1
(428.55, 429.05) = 14.1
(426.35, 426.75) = 16.3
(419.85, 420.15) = 16.1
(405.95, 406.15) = 19.6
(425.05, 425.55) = 15.9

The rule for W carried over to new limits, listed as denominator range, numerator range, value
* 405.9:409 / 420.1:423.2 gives 1.01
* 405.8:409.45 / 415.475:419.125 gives 1.04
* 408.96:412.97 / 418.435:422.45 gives 1.02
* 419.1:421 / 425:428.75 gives 0.97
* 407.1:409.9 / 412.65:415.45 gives 1.01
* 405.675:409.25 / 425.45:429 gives 0.98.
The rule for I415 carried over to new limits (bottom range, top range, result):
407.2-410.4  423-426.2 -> 1.09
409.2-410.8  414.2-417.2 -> 1.17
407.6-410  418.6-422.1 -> 1.08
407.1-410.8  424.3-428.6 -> 1.11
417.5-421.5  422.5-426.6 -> 0.96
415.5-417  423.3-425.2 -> 0.96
